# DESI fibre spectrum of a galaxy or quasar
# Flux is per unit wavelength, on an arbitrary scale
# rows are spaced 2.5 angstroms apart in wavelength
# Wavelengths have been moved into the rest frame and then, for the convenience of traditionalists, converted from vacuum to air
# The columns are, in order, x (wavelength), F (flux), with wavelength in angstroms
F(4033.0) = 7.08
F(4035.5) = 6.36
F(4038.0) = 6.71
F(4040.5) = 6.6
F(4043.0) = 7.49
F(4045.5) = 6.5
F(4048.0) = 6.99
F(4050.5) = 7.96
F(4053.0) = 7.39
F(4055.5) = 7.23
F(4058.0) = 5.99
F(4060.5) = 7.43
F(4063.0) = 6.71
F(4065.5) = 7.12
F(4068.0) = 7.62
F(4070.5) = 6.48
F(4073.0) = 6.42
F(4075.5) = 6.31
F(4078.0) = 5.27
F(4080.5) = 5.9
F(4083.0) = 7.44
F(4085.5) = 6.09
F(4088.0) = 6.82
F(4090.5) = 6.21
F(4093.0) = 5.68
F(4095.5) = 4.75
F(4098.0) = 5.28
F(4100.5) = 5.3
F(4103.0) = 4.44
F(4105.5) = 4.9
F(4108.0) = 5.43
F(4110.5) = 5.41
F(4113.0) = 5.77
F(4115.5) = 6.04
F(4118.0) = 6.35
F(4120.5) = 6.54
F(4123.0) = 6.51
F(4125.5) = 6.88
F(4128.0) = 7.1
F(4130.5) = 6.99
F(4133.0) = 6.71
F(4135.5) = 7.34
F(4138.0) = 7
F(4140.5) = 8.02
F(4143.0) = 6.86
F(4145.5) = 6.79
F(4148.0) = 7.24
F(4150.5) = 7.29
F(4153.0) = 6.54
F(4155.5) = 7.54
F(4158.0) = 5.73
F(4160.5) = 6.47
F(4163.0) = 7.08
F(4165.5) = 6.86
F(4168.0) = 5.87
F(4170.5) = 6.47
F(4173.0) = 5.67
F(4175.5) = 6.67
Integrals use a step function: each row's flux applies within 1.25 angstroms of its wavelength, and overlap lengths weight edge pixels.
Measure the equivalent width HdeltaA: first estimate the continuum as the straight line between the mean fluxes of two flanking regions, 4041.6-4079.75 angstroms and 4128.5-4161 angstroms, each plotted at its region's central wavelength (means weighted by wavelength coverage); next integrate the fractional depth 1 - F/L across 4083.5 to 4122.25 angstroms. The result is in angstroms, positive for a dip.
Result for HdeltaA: 6.7 angstroms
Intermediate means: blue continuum 6.85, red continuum 6.98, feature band 5.71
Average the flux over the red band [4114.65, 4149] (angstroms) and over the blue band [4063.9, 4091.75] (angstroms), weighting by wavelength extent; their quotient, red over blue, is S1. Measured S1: 1.1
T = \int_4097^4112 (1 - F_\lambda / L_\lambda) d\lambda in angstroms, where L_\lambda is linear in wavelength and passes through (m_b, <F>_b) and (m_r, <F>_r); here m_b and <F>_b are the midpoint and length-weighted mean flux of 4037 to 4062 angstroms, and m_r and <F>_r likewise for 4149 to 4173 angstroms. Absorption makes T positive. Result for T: 3.7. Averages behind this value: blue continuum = 7.03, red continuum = 6.61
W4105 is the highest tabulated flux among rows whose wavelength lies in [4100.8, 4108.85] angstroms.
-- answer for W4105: 5.43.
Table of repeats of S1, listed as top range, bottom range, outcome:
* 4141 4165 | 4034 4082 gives 1.02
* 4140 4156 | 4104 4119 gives 1.27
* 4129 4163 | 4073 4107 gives 1.21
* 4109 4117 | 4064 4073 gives 0.82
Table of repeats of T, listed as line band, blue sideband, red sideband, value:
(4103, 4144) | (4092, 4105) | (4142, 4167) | -3.8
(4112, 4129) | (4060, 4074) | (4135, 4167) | 1.2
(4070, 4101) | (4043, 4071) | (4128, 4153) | 4.7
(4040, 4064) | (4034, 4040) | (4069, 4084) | -2.1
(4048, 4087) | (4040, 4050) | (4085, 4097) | -1.9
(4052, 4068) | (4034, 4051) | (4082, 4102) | -1.2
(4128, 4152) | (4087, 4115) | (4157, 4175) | -4.6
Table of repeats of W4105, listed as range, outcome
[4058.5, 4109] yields 7.62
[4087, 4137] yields 7.34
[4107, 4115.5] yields 6.04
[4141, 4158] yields 7.54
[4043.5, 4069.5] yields 7.96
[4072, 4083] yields 7.44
